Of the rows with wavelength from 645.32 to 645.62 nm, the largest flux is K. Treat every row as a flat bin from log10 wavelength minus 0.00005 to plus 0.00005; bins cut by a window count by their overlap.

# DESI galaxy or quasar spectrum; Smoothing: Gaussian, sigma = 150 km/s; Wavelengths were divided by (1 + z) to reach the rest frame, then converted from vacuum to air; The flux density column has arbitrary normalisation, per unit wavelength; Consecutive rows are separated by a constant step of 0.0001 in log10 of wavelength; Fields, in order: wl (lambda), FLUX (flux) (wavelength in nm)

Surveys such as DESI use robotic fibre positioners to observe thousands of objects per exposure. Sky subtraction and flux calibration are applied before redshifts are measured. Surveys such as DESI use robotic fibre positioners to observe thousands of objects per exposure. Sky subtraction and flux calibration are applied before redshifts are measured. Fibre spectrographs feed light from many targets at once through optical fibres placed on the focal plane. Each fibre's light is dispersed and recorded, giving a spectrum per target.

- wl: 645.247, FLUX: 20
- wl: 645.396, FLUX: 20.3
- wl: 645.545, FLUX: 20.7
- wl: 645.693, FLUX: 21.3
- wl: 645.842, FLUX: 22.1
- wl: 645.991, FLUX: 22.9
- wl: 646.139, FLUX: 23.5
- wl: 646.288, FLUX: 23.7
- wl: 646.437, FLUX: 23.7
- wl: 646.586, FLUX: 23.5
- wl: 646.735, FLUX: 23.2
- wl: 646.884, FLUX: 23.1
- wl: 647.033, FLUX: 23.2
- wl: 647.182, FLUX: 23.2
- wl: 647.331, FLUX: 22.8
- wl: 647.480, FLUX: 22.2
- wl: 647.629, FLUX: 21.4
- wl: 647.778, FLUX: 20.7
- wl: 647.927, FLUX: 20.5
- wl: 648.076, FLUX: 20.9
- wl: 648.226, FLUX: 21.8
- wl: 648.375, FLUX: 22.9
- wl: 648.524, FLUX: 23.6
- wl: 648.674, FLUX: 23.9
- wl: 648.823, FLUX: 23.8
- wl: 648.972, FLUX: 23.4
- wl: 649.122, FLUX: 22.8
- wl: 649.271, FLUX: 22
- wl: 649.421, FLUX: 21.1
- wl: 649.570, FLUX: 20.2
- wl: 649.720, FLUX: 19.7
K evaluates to 20.7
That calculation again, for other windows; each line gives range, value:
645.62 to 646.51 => 23.7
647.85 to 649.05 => 23.9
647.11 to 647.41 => 23.2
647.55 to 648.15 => 21.4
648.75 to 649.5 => 23.8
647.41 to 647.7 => 22.2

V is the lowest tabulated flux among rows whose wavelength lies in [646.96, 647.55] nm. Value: 22.2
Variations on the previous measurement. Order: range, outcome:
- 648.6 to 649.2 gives 22.8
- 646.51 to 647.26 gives 23.1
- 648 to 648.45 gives 20.9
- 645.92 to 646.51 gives 22.9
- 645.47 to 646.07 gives 20.7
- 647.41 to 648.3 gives 20.5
